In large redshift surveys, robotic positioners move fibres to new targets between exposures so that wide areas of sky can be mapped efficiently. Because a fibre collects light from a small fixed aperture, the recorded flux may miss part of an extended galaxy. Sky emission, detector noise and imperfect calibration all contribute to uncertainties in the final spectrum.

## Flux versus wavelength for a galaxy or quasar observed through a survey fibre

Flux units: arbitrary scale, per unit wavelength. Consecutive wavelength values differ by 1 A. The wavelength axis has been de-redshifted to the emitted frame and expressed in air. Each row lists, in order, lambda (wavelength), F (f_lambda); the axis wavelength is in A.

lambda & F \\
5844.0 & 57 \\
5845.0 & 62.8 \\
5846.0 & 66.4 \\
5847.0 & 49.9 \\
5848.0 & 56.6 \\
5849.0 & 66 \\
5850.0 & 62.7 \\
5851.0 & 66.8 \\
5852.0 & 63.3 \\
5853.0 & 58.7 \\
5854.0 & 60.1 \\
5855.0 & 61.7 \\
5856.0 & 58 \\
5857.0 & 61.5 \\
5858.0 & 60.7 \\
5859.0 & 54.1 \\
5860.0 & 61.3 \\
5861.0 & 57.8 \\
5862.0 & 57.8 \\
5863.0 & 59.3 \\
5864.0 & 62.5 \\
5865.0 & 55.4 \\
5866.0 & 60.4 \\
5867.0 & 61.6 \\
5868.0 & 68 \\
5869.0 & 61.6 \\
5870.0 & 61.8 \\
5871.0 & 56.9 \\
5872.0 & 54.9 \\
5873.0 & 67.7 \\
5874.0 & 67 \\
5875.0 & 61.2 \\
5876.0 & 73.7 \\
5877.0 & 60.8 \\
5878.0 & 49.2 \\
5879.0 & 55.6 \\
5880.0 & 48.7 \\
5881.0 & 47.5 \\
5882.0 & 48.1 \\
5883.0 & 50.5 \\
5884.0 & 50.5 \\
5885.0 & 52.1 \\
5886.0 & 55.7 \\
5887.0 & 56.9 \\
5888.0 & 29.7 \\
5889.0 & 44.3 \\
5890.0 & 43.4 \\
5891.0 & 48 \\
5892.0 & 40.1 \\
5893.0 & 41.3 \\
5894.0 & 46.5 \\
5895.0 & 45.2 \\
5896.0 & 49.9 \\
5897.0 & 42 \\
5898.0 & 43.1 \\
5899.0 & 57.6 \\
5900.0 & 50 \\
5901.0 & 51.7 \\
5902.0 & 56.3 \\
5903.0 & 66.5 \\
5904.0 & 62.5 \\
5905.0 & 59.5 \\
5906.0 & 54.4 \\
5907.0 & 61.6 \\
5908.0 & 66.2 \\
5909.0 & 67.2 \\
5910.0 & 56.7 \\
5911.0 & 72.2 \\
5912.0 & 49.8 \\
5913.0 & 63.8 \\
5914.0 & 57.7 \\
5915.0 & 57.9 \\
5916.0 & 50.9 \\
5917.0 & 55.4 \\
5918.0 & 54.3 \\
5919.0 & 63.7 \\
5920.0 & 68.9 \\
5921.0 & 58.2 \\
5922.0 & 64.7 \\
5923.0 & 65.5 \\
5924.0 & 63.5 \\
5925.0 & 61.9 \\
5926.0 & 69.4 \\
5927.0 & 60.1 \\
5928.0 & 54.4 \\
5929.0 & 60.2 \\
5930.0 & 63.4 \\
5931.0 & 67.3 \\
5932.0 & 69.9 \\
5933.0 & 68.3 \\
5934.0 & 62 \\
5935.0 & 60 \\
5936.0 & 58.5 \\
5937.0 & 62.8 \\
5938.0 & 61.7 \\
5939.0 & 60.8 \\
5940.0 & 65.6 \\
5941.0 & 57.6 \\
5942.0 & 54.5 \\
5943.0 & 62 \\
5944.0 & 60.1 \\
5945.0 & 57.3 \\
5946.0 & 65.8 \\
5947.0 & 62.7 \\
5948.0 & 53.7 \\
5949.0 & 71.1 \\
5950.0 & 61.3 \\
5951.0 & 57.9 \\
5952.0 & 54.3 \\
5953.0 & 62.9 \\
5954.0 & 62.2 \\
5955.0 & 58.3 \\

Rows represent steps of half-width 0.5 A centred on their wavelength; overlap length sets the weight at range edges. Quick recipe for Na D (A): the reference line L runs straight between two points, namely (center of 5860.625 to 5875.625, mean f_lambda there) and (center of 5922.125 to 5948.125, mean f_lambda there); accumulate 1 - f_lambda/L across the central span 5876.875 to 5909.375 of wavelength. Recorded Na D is 5.3 A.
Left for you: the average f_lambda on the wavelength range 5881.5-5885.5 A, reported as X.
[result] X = 50.3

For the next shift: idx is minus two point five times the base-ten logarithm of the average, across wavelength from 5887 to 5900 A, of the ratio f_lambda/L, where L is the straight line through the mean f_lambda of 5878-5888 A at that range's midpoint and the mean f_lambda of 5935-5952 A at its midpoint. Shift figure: 0.16 mag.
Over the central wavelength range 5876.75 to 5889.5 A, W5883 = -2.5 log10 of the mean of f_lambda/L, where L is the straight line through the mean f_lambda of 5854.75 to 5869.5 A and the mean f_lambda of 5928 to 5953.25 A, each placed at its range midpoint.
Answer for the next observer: 0.21 mag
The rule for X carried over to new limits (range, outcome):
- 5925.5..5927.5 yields 64.8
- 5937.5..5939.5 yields 61.2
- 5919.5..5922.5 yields 63.9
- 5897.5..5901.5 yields 50.6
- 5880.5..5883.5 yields 48.7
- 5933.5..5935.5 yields 61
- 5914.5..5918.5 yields 54.6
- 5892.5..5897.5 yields 45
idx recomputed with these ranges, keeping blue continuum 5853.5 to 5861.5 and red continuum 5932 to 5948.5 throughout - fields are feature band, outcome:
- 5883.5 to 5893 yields 0.28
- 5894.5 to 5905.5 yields 0.14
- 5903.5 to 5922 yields 0.01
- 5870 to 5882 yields 0.03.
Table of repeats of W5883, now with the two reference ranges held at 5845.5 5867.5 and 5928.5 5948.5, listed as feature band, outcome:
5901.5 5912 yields -0.011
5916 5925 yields 0.003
